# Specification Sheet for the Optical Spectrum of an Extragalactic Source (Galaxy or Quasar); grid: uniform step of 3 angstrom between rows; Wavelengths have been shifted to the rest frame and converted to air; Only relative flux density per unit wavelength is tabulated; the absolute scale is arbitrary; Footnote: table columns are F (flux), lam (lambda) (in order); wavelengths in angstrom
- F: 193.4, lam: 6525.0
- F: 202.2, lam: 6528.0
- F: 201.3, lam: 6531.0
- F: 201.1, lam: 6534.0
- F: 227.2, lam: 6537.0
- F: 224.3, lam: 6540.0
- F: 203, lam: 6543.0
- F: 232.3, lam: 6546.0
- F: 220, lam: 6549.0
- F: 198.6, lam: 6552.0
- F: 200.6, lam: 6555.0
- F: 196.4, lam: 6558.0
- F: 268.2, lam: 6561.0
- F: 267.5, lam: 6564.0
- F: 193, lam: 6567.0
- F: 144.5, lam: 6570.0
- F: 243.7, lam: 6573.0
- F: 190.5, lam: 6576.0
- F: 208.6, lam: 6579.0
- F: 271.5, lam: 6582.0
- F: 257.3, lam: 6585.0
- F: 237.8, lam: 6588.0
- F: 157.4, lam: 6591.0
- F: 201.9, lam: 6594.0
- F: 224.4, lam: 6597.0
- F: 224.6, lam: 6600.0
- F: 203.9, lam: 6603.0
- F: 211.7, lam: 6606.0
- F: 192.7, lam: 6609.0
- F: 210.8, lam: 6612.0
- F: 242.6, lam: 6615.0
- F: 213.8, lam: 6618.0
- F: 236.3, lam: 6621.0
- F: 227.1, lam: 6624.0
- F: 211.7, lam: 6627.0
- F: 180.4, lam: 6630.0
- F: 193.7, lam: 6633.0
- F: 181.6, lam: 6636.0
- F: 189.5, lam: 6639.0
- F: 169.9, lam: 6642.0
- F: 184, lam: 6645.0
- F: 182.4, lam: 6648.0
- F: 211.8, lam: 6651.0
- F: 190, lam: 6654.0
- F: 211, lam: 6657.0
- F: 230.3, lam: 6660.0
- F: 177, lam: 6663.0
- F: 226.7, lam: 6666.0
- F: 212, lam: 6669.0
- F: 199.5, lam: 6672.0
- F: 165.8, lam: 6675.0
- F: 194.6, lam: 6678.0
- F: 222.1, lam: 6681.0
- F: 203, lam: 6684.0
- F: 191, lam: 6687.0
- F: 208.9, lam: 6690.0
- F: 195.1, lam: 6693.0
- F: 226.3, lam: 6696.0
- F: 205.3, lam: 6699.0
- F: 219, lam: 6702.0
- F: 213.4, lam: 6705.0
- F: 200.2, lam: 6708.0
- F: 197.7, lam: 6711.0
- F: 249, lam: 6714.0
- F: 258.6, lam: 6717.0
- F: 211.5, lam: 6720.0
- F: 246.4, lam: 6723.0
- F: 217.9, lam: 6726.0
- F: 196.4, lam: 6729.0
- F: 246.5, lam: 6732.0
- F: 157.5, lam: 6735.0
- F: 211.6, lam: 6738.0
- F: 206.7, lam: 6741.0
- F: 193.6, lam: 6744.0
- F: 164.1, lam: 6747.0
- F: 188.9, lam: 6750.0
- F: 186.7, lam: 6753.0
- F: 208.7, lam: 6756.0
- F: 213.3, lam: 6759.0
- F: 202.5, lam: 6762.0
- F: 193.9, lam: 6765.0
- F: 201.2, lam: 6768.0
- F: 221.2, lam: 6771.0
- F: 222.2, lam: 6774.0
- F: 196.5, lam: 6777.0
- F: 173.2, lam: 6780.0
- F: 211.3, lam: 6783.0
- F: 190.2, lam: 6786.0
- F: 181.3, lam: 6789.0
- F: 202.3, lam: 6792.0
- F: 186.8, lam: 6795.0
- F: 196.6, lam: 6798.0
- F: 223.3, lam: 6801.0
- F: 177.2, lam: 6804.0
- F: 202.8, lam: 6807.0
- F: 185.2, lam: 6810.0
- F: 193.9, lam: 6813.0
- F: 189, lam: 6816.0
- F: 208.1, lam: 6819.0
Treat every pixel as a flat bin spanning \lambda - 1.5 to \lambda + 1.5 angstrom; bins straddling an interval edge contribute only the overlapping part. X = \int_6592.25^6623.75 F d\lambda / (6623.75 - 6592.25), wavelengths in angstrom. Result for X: 216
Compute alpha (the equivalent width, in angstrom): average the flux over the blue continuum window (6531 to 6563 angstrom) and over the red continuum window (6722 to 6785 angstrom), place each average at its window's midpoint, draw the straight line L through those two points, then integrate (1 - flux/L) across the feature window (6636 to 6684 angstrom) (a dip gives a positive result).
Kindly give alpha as 2.7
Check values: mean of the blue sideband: 217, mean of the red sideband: 202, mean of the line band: 197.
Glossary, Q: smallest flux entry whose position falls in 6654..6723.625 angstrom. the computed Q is 165.8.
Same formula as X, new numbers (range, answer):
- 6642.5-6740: 208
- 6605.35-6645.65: 204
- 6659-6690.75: 202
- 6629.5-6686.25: 196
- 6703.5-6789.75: 206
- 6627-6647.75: 185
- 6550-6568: 221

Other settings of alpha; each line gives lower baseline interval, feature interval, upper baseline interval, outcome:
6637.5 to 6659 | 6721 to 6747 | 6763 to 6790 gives -1.3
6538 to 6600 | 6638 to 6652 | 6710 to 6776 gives 1.8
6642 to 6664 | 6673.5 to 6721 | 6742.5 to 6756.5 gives -4.4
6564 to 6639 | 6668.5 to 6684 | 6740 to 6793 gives 0.5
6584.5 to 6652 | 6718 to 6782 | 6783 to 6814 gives -1.8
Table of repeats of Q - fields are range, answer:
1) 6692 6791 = 157.5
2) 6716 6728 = 211.5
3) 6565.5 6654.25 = 144.5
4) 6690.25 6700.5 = 195.1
